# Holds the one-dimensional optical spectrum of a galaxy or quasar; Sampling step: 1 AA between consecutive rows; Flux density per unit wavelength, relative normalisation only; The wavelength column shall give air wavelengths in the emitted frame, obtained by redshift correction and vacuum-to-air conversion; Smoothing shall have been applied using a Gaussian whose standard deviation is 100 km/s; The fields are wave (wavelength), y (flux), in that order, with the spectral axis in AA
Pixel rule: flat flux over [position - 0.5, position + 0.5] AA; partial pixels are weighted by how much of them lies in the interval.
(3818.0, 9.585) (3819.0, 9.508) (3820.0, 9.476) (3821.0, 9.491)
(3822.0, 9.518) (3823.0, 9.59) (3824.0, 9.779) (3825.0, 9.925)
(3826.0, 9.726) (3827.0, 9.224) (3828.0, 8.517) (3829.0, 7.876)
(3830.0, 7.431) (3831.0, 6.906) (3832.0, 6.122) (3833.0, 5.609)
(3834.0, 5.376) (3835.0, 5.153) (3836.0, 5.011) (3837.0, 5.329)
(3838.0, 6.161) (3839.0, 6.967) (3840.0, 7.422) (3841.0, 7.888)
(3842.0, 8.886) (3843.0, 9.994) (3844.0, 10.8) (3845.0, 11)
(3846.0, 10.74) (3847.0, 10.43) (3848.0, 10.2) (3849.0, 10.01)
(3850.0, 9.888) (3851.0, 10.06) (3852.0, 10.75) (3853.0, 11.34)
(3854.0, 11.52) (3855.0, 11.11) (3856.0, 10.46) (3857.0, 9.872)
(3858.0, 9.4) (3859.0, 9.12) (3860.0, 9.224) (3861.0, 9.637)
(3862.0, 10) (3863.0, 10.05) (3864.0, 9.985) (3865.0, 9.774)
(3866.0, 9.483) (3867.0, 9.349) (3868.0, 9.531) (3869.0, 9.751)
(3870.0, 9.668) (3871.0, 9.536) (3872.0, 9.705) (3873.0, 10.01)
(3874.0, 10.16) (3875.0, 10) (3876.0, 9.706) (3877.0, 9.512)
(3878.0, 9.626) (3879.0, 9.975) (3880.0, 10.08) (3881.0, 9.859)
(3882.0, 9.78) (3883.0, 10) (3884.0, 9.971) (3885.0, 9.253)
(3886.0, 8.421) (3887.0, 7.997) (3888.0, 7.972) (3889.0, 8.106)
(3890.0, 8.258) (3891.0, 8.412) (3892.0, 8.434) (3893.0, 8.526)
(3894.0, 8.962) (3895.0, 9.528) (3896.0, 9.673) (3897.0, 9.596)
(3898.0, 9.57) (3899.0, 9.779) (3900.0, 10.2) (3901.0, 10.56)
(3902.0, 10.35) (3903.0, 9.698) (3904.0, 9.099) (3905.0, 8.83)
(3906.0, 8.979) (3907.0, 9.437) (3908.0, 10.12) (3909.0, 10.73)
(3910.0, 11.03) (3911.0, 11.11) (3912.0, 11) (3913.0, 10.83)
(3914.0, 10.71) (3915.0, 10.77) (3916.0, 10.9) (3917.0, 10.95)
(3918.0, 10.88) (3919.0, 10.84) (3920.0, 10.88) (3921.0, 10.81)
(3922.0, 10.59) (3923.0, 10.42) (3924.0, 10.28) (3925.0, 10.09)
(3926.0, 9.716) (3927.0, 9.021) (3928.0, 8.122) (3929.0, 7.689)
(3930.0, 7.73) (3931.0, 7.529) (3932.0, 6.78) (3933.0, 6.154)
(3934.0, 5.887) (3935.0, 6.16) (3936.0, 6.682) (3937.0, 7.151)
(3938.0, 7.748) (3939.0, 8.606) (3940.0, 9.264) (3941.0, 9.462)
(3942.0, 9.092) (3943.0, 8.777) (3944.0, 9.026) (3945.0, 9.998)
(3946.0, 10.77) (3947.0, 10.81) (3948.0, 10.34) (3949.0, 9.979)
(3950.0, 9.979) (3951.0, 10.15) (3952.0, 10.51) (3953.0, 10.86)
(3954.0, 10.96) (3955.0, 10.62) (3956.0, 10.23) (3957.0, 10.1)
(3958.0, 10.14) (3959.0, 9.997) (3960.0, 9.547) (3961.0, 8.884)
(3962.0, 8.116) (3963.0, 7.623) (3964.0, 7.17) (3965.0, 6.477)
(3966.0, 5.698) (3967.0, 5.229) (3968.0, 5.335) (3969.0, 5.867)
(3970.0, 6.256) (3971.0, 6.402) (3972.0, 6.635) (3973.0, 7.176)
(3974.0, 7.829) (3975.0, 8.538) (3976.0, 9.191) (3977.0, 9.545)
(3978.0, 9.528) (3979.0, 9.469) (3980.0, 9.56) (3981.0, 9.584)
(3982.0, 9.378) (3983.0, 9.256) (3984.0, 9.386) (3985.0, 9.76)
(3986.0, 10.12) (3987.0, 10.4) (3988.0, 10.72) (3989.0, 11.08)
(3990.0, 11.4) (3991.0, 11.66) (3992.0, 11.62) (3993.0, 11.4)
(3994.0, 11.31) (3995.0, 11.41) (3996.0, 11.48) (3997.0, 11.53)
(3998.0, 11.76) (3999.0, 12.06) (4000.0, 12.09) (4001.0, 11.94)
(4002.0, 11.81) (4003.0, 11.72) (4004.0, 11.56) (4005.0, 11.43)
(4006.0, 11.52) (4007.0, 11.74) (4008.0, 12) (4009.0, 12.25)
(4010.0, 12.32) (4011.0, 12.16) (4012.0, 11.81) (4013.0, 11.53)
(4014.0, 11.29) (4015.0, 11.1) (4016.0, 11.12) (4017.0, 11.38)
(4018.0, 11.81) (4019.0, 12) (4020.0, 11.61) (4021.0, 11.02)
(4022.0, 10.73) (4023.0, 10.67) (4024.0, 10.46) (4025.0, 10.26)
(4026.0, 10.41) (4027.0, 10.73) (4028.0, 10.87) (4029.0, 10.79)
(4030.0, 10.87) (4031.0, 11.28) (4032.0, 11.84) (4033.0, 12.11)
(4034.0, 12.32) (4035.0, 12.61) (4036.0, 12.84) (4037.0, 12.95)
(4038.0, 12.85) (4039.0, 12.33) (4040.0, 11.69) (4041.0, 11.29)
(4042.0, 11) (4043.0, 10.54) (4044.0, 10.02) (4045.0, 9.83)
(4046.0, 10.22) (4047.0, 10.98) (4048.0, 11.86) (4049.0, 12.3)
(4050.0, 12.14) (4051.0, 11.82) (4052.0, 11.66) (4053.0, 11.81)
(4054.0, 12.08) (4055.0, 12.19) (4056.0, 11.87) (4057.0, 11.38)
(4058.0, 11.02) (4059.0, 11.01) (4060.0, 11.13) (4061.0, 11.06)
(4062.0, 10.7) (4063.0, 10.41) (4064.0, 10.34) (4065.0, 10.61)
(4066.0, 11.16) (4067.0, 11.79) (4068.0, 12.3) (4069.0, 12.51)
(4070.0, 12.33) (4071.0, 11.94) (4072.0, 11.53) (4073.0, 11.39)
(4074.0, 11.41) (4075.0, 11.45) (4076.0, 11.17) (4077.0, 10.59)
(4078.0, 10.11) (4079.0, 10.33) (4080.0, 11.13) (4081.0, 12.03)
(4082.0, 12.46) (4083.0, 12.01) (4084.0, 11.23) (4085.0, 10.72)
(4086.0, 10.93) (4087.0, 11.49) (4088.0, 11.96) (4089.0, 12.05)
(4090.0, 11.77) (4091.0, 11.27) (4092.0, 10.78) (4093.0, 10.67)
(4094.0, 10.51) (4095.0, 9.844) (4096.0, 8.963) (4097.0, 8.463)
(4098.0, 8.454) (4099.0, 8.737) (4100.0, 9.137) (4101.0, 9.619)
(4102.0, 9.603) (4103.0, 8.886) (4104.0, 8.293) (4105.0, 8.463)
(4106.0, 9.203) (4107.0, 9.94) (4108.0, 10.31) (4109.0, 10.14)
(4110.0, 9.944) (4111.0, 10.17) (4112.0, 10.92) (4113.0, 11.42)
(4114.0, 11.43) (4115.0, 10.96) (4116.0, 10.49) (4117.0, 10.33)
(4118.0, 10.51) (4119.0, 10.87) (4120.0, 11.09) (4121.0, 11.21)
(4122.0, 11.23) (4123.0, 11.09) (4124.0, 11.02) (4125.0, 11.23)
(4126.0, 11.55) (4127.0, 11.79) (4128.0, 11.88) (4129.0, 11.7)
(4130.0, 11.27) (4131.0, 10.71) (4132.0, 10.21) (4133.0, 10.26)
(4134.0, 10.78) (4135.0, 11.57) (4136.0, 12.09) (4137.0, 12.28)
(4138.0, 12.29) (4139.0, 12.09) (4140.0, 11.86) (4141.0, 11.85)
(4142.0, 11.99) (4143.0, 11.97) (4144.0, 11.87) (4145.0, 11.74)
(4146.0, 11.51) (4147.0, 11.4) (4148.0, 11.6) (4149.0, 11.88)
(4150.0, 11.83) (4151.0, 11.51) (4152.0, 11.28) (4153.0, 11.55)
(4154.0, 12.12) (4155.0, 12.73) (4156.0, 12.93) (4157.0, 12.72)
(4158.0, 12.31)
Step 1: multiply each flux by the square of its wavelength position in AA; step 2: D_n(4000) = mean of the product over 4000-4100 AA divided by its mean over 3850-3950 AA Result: 1.3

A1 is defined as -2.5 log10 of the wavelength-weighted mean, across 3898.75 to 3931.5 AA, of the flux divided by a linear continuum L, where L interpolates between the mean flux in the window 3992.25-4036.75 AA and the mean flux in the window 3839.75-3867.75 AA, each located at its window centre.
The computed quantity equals 0.06 mag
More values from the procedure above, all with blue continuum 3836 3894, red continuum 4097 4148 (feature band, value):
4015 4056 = -0.11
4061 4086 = -0.08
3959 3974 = 0.38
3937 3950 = 0.05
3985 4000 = -0.12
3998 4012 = -0.17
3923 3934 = 0.17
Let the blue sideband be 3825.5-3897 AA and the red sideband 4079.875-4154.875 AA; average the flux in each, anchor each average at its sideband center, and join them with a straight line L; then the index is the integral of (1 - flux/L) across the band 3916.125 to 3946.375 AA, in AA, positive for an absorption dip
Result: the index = 2.1 AA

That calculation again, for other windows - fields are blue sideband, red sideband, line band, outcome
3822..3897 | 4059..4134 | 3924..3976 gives 6.9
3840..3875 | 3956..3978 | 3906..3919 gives -2.6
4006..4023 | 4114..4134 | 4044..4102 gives 1.3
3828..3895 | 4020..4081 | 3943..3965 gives 1.0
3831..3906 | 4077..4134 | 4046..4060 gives -1.8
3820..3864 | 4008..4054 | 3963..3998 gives 5.7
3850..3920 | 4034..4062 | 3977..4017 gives -0.2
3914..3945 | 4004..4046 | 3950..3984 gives 4.6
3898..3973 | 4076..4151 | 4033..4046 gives -1.9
